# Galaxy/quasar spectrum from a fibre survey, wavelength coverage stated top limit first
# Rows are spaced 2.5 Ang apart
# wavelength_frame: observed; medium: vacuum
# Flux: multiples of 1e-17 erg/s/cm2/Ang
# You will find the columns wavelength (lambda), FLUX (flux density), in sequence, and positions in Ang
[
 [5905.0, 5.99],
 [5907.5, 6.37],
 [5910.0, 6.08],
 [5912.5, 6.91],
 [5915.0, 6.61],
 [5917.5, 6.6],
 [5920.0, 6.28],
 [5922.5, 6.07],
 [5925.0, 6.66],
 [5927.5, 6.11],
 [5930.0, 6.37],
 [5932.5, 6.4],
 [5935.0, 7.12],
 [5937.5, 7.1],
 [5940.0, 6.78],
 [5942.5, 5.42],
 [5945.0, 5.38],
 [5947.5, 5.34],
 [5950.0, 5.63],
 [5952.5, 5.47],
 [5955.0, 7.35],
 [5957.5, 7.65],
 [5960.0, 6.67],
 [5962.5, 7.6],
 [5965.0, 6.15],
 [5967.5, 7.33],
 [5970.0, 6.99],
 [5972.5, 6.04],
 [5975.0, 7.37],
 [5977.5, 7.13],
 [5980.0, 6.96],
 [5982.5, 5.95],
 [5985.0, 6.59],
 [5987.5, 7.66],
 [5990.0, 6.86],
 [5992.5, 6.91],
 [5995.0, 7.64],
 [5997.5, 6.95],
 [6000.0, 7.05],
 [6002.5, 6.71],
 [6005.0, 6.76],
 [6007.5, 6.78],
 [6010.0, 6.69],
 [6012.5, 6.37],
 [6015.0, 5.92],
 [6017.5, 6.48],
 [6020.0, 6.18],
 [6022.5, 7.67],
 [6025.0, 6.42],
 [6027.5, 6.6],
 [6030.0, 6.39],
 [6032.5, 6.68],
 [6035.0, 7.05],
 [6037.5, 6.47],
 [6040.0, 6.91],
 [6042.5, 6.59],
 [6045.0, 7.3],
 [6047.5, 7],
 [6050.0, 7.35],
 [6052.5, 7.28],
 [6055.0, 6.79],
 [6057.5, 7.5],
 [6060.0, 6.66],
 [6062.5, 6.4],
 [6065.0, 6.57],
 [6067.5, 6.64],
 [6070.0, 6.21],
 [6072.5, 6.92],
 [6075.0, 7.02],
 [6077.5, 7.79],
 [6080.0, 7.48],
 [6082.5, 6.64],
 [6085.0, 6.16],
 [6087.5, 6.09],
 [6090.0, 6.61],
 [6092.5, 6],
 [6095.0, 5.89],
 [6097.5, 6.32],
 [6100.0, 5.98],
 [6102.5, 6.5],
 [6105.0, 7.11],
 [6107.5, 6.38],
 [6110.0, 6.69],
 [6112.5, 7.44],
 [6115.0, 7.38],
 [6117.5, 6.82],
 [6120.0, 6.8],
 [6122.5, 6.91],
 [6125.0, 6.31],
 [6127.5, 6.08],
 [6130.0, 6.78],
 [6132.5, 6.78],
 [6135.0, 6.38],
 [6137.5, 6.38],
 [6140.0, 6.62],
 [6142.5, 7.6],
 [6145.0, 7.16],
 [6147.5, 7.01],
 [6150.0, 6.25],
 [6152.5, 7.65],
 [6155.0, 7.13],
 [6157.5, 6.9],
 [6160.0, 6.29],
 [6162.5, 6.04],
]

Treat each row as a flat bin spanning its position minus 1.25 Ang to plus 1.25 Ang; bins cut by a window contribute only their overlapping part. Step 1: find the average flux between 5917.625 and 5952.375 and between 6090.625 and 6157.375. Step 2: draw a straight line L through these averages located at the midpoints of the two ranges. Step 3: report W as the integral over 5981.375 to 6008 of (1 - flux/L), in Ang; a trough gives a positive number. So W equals -2.3 Ang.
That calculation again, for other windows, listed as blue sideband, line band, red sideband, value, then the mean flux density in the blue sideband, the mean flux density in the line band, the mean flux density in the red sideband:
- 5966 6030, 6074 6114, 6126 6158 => 1.0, 6.79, 6.63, 6.82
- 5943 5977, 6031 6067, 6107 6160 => -1.1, 6.52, 6.89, 6.82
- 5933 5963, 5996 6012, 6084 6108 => -1.1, 6.43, 6.81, 6.3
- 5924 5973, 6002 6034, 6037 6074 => 0.6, 6.48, 6.59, 6.85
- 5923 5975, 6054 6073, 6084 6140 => -0.5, 6.49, 6.7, 6.54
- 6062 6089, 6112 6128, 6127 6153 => -0.1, 6.73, 6.83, 6.79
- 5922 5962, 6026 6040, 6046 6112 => -0.1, 6.37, 6.66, 6.7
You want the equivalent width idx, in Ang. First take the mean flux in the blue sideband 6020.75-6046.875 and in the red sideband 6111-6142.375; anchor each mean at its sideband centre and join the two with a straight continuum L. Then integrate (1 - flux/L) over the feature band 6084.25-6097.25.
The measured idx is 1.2 Ang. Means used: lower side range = 6.8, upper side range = 6.75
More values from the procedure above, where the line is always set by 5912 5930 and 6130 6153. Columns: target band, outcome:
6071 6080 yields -0.7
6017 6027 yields -0.1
